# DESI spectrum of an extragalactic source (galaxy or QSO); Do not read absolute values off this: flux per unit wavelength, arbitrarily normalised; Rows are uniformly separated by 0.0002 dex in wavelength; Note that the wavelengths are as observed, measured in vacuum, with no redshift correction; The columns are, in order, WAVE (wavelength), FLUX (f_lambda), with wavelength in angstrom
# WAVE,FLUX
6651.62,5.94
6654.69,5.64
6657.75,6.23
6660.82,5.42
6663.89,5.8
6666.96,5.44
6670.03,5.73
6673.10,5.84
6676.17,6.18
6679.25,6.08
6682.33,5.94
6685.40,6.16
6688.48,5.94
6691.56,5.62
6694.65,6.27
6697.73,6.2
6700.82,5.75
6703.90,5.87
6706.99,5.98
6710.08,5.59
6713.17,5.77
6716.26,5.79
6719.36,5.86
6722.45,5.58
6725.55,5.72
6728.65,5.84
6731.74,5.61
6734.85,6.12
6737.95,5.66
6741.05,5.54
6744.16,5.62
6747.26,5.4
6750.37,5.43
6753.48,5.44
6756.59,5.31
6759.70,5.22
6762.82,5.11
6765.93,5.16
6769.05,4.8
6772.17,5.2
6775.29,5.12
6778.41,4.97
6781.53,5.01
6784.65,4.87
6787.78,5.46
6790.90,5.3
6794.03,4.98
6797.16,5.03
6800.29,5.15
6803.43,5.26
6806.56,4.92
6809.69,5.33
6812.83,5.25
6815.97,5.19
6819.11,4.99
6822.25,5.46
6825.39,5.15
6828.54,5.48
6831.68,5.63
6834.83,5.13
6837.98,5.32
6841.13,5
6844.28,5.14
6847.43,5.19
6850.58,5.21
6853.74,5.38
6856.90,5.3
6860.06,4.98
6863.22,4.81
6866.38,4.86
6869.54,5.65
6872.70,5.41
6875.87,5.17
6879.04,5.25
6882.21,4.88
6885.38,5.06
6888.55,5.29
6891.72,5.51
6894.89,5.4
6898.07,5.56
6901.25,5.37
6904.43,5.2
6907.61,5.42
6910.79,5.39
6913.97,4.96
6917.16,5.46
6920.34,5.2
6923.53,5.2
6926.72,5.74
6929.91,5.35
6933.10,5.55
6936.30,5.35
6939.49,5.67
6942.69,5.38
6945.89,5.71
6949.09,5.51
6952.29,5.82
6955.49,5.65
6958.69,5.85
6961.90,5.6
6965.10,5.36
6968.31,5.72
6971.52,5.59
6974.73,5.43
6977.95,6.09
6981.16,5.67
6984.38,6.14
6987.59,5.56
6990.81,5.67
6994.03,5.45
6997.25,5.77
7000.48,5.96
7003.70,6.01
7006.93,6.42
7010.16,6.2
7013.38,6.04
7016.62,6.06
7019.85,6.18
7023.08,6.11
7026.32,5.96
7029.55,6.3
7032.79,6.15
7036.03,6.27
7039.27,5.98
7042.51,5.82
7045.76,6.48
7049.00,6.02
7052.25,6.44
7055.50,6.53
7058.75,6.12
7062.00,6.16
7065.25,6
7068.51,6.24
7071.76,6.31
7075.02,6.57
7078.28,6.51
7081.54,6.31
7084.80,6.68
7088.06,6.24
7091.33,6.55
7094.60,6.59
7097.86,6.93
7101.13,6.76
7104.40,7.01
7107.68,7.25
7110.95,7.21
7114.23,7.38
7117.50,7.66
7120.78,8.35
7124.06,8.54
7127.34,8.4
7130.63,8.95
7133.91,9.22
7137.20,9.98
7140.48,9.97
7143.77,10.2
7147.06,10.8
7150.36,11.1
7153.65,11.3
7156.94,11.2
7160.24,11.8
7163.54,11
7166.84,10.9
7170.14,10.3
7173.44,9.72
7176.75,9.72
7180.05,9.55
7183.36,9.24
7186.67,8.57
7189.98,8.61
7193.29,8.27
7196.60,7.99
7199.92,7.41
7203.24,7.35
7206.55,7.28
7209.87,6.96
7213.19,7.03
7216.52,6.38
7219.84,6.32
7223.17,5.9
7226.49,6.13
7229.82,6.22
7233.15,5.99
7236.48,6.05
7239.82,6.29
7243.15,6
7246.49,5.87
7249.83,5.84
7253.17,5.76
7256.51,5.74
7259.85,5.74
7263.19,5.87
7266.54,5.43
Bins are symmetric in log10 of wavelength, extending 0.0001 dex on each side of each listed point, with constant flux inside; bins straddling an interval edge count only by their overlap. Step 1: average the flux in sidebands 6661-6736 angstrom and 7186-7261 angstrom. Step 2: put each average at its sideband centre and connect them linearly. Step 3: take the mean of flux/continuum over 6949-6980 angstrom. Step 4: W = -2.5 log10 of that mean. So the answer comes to 0.11 mag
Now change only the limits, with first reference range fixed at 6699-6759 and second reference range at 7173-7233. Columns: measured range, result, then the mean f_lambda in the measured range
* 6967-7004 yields 0.17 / 5.75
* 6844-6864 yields 0.20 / 5.16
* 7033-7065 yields 0.13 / 6.19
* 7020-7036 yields 0.12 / 6.15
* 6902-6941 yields 0.20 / 5.37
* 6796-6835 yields 0.15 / 5.23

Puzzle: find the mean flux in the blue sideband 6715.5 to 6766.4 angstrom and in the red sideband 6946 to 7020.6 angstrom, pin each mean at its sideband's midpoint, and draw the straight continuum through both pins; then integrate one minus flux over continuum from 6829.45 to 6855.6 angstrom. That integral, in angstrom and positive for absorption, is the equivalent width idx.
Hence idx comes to 1.9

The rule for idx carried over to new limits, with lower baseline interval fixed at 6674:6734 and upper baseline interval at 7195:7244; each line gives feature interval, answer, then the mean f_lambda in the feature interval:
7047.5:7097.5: 0.4 angstrom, 6.37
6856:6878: 3.4 angstrom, 5.17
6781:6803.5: 3.3 angstrom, 5.13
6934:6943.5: 1.1 angstrom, 5.48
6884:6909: 3.3 angstrom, 5.35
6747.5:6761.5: 1.4 angstrom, 5.35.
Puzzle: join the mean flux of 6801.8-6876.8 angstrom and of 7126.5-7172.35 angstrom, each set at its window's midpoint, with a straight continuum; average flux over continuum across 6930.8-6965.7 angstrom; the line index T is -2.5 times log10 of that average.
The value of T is 0.25 mag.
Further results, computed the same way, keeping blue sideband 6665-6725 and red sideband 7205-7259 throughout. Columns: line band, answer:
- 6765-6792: 0.164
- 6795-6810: 0.162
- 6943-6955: 0.073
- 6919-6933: 0.120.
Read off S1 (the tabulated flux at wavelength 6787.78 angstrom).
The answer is 5.46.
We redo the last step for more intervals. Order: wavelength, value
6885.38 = 5.06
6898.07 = 5.56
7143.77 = 10.2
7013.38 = 6.04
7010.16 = 6.2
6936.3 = 5.35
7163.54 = 11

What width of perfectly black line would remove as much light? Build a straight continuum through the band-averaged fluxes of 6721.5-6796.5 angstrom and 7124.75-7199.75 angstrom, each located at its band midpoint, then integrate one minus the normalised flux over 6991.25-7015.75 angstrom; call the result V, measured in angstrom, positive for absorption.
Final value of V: 6.3 angstrom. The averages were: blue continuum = 5.35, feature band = 5.96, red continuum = 9.79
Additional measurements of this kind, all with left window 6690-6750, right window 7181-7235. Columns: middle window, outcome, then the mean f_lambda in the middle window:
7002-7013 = 0.8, 6.19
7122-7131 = -2.0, 8.57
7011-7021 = 0.9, 6.1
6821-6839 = 2.2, 5.36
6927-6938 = 1.6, 5.46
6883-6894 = 1.8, 5.27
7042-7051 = 0.8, 6.15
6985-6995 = 1.5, 5.63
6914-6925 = 2.0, 5.24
